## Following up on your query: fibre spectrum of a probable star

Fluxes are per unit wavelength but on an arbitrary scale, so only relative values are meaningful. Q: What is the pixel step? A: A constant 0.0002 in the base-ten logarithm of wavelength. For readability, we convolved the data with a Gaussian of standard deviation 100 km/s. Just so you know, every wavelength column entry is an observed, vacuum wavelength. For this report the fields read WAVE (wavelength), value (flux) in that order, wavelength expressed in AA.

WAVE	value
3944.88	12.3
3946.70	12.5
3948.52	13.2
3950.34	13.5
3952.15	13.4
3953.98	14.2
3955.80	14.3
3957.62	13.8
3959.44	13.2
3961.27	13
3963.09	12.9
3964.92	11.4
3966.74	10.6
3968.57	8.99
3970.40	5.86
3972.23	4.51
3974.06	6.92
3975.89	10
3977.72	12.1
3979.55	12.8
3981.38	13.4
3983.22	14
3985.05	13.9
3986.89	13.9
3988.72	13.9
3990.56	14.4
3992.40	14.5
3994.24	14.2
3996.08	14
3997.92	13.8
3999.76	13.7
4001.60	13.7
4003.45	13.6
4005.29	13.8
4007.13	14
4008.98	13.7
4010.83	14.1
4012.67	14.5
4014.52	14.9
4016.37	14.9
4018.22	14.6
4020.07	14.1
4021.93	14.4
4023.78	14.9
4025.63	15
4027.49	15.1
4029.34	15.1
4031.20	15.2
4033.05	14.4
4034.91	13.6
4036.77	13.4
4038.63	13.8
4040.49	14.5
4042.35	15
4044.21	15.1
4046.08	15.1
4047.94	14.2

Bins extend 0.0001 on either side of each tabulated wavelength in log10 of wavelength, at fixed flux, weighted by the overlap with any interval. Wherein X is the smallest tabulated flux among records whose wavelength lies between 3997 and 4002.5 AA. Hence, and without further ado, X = 13.7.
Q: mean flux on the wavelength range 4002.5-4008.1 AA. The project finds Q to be 13.8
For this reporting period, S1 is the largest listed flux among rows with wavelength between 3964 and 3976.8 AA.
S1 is 11.4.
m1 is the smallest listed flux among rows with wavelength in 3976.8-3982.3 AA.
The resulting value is 12.1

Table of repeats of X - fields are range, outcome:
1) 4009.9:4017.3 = 14.1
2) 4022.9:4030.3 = 14.9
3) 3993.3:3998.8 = 13.8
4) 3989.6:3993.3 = 14.4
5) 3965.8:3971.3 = 5.86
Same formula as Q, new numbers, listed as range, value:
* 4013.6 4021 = 14.6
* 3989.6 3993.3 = 14.4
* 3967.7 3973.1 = 6.44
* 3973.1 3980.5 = 10.4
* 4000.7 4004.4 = 13.6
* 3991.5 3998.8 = 14.1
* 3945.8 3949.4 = 12.8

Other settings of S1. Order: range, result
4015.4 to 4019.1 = 14.9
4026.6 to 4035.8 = 15.2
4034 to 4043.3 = 15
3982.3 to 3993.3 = 14.5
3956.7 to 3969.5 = 13.8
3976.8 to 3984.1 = 14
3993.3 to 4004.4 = 14.2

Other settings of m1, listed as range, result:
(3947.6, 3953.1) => 13.2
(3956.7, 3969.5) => 8.99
